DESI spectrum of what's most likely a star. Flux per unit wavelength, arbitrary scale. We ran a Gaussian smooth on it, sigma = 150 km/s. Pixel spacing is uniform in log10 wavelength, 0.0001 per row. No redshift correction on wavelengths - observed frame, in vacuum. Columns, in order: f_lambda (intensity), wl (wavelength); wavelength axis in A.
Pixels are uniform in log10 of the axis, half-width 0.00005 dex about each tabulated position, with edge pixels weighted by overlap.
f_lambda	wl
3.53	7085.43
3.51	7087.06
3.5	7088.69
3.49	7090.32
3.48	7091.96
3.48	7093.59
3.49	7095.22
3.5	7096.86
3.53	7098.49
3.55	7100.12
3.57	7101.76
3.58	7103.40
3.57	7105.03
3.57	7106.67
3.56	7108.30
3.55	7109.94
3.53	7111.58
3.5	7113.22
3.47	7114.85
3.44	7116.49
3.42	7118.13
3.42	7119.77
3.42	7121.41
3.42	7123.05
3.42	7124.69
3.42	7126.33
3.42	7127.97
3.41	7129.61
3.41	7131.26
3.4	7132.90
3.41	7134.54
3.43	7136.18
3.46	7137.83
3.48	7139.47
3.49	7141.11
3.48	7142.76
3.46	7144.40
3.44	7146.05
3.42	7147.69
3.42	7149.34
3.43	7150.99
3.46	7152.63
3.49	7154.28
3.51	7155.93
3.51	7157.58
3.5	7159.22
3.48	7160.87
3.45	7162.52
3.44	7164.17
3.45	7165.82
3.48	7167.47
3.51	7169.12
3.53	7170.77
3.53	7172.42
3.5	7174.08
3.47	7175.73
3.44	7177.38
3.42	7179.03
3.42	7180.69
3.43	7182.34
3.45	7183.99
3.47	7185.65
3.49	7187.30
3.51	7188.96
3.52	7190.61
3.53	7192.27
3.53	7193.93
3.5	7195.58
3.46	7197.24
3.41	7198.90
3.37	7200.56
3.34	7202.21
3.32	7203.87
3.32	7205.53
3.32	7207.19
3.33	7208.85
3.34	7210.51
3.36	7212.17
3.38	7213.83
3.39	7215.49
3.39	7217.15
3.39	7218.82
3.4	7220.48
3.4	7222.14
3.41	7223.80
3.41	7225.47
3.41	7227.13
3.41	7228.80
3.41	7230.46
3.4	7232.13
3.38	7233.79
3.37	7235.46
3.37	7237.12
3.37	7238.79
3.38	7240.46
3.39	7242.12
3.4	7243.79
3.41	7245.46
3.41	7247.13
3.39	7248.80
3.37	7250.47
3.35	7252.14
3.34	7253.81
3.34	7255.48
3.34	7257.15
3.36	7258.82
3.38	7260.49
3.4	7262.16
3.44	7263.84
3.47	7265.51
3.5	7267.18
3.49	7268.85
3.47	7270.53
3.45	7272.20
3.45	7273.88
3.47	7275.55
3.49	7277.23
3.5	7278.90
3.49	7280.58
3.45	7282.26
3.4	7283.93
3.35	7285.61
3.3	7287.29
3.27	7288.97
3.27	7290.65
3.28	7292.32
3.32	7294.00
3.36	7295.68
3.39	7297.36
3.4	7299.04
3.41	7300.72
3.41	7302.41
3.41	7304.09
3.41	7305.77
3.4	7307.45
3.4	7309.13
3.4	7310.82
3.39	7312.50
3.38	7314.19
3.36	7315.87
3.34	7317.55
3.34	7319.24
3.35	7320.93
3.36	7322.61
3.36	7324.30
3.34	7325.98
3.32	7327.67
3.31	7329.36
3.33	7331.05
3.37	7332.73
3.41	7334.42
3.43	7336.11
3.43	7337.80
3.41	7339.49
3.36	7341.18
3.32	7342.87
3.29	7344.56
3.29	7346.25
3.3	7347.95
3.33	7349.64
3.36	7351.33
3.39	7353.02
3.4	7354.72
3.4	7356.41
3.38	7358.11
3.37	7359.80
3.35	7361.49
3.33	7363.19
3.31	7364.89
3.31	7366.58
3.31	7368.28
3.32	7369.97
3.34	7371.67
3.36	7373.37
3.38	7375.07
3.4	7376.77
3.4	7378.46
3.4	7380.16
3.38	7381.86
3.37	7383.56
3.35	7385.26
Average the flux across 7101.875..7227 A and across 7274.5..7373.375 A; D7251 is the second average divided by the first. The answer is 0.98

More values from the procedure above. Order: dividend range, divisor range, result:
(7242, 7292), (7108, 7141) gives 0.99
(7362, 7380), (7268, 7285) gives 0.97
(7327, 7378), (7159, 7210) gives 0.97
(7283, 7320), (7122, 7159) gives 0.98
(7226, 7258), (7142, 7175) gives 0.97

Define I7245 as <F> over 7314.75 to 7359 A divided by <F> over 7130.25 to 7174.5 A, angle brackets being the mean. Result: 1.0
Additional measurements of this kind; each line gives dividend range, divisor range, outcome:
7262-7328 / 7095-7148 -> 0.98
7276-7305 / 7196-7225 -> 1.00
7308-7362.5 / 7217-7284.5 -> 0.99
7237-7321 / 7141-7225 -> 0.99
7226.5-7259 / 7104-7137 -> 0.98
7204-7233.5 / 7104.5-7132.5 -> 0.98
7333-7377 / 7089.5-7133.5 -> 0.96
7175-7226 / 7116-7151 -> 1.00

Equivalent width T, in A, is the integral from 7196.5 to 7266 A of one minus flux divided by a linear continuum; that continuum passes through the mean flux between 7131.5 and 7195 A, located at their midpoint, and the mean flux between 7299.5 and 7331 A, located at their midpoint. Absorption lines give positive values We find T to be 0.9 A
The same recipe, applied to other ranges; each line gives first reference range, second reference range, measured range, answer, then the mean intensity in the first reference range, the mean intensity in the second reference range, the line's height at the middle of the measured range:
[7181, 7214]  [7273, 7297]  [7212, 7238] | 0.12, 3.42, 3.39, 3.41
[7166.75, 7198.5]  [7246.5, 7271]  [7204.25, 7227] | 0.50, 3.48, 3.4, 3.45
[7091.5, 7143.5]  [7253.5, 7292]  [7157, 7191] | -0.22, 3.48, 3.41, 3.45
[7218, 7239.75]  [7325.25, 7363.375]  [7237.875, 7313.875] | -0.39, 3.39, 3.36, 3.38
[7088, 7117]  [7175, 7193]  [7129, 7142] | 0.23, 3.52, 3.47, 3.5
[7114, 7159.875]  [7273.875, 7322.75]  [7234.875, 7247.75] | 0.07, 3.45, 3.38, 3.41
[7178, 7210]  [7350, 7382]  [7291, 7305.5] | 0.07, 3.43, 3.36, 3.39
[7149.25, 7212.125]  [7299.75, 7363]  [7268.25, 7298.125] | -0.05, 3.45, 3.37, 3.39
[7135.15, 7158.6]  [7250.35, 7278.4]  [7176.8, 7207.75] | 0.11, 3.46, 3.42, 3.45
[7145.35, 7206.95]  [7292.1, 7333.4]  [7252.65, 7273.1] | -0.09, 3.46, 3.37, 3.4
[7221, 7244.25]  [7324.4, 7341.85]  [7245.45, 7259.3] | 0.10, 3.39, 3.37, 3.39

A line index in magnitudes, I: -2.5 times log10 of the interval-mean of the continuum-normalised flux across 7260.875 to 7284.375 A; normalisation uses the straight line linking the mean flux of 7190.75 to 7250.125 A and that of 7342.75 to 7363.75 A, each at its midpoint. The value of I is -0.03 mag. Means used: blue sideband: 3.4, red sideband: 3.35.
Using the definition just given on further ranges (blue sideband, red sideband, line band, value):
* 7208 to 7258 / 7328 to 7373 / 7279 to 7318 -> -0.004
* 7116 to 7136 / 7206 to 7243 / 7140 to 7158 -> -0.017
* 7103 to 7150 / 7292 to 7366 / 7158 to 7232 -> -0.001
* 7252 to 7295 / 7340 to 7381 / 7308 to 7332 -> 0.005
